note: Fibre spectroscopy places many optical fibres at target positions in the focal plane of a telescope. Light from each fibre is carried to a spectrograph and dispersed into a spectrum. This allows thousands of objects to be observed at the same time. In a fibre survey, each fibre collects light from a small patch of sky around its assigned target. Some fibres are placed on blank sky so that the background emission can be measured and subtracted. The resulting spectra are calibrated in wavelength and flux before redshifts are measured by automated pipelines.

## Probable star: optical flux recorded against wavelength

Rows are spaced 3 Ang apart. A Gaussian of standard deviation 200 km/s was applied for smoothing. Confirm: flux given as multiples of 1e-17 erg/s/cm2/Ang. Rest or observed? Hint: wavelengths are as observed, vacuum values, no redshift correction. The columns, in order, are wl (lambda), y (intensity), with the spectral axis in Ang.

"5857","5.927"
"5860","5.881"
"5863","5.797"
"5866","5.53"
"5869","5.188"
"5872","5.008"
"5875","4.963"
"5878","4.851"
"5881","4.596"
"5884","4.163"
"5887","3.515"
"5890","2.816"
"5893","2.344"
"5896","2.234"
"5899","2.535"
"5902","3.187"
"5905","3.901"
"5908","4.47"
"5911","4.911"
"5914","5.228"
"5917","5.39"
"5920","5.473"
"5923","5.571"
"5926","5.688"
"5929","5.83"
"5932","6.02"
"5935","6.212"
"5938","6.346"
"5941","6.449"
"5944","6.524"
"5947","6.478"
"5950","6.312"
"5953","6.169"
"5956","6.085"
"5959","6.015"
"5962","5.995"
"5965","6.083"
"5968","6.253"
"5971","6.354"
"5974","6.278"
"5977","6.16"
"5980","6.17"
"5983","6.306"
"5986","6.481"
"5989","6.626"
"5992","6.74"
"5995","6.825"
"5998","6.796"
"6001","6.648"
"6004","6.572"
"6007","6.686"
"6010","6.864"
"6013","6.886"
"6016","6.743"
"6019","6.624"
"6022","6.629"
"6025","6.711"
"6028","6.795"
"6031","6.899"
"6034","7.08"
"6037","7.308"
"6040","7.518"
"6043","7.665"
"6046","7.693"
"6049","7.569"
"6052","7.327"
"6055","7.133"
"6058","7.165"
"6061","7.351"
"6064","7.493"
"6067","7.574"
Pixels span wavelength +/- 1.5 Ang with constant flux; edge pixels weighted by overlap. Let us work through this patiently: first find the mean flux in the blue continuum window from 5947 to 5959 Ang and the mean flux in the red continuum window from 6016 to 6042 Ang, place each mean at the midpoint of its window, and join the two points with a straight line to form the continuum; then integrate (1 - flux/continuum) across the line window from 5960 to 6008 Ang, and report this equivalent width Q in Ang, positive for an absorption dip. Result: 0.59 Ang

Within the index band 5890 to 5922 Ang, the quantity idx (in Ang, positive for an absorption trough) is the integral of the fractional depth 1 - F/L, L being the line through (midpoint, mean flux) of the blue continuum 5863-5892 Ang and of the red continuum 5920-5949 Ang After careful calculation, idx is 8.6 Ang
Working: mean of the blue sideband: 4.54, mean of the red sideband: 6.09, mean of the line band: 3.94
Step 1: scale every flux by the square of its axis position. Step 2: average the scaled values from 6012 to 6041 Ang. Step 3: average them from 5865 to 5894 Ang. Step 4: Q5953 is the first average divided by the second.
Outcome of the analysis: 1.7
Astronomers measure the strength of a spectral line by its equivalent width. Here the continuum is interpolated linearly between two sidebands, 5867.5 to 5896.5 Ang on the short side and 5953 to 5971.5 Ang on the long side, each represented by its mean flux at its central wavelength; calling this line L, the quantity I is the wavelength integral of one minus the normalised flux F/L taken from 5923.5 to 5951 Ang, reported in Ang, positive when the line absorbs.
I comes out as -3.57 Ang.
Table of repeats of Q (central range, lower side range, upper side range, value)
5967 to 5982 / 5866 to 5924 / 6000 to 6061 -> -0.9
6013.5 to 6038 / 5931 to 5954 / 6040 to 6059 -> 1.2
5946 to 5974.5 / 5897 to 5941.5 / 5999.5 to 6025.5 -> -2.0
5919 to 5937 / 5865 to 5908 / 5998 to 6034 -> -3.7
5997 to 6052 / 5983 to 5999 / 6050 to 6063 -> -0.2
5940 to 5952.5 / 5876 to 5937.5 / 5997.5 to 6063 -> -2.6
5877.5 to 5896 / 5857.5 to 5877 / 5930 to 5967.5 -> 6.8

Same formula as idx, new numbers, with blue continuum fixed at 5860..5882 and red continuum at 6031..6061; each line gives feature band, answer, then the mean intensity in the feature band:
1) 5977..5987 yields 0.4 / 6.29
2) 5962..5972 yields 0.3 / 6.19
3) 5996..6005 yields 0.1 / 6.69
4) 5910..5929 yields 1.2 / 5.42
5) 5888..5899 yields 5.9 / 2.52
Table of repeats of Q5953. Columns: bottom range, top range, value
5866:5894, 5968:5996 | 1.56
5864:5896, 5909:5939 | 1.36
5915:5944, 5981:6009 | 1.15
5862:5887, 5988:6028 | 1.43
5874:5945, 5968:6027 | 1.44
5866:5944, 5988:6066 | 1.55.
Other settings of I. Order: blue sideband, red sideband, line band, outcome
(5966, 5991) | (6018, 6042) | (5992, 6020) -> -0.3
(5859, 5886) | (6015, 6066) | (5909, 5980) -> -0.2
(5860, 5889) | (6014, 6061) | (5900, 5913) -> 3.0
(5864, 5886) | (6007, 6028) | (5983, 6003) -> -0.7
